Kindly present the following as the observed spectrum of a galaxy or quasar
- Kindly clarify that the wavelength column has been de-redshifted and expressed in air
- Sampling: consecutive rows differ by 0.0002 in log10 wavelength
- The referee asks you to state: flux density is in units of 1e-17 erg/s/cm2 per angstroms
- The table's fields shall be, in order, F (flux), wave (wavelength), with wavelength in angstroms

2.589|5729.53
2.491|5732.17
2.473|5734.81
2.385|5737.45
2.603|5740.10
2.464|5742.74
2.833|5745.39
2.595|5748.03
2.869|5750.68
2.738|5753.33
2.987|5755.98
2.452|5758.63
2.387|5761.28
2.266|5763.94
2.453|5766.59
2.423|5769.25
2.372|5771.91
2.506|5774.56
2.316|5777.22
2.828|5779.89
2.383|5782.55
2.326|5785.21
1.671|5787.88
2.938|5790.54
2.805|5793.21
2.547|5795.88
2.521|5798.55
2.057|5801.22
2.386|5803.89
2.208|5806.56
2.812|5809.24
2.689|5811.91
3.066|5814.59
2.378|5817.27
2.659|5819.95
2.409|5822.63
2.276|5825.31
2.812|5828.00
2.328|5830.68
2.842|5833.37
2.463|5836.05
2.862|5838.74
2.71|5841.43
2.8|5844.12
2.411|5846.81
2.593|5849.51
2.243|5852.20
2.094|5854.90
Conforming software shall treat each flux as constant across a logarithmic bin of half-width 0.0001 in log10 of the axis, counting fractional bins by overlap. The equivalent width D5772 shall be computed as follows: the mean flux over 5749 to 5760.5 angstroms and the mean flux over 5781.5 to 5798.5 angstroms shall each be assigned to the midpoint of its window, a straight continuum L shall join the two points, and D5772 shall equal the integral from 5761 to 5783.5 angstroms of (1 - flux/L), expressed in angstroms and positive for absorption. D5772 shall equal 1.33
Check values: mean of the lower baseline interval 2.74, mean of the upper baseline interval 2.45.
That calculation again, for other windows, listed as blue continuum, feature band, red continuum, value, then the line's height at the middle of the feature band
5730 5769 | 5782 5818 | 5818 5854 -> 1.0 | 2.56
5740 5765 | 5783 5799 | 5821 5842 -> 0.9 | 2.6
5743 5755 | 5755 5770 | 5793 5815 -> 1.1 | 2.69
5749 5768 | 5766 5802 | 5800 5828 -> 1.5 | 2.55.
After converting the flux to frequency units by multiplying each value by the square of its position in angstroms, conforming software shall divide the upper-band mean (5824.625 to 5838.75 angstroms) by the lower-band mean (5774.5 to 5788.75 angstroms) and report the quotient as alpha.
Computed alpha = 1.12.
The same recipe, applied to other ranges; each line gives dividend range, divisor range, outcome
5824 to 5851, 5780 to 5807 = 1.10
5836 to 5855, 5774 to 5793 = 1.07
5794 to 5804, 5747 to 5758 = 0.88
